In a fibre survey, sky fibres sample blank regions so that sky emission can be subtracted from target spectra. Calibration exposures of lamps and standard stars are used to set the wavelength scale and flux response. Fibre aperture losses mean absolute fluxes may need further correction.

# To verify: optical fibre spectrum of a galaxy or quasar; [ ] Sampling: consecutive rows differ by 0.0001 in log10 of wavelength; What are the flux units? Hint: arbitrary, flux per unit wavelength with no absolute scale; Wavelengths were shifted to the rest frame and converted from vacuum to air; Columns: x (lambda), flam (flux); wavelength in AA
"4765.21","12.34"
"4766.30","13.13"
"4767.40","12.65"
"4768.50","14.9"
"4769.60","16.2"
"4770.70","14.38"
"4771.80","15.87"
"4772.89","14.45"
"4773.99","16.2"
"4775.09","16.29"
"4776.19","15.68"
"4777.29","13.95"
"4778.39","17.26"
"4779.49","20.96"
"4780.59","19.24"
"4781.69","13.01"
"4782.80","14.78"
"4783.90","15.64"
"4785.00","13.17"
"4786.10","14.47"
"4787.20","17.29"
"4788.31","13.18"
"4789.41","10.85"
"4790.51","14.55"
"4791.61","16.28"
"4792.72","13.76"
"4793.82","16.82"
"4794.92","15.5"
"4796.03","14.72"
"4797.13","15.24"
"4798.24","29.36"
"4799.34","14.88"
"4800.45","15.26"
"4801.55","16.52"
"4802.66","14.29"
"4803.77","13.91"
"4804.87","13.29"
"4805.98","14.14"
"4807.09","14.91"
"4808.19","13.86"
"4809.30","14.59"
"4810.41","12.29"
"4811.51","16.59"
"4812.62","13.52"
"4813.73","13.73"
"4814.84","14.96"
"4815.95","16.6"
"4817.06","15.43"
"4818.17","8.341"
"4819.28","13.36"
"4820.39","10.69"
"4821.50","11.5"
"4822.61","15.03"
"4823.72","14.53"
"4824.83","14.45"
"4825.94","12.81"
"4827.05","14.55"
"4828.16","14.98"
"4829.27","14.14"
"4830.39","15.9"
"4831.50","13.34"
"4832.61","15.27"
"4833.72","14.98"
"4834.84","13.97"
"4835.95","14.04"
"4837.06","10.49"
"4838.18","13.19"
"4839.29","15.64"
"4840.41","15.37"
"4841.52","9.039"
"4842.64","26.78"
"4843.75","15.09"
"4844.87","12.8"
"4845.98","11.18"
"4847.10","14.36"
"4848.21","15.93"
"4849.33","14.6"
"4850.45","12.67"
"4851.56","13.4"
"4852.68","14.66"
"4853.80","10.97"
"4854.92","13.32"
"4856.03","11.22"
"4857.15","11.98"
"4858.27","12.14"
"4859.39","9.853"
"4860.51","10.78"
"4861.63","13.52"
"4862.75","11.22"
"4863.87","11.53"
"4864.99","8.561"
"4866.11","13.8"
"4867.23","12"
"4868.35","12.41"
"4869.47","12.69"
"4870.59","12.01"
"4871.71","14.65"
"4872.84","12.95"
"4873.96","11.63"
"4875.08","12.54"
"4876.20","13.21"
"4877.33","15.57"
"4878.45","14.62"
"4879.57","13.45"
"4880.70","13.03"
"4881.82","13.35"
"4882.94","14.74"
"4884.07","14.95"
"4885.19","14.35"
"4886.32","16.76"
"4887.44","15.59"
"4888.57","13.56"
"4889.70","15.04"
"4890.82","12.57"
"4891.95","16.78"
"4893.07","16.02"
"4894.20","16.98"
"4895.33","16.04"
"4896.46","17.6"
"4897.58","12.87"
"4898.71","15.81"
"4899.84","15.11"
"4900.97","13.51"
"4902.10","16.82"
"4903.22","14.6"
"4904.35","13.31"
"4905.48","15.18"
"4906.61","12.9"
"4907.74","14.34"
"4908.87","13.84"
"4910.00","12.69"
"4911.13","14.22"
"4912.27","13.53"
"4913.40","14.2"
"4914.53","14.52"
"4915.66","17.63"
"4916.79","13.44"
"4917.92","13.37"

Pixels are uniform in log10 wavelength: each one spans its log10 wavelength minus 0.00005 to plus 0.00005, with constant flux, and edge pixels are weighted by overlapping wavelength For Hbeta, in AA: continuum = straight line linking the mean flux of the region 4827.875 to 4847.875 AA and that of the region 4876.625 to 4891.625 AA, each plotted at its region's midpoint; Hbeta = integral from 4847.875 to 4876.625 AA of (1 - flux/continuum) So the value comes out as 4.03 AA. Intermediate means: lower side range 14.5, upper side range 14.5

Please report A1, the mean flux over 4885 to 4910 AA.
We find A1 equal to 14.9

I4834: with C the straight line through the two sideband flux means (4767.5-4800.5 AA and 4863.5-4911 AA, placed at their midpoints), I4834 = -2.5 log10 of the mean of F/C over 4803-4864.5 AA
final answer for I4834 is 0.10 mag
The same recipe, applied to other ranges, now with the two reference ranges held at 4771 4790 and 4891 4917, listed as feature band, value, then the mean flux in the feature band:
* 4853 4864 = 0.27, 11.7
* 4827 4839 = 0.08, 14.1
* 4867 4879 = 0.14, 13.1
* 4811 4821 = 0.12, 13.7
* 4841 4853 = 0.04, 14.6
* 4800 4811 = 0.07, 14.3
